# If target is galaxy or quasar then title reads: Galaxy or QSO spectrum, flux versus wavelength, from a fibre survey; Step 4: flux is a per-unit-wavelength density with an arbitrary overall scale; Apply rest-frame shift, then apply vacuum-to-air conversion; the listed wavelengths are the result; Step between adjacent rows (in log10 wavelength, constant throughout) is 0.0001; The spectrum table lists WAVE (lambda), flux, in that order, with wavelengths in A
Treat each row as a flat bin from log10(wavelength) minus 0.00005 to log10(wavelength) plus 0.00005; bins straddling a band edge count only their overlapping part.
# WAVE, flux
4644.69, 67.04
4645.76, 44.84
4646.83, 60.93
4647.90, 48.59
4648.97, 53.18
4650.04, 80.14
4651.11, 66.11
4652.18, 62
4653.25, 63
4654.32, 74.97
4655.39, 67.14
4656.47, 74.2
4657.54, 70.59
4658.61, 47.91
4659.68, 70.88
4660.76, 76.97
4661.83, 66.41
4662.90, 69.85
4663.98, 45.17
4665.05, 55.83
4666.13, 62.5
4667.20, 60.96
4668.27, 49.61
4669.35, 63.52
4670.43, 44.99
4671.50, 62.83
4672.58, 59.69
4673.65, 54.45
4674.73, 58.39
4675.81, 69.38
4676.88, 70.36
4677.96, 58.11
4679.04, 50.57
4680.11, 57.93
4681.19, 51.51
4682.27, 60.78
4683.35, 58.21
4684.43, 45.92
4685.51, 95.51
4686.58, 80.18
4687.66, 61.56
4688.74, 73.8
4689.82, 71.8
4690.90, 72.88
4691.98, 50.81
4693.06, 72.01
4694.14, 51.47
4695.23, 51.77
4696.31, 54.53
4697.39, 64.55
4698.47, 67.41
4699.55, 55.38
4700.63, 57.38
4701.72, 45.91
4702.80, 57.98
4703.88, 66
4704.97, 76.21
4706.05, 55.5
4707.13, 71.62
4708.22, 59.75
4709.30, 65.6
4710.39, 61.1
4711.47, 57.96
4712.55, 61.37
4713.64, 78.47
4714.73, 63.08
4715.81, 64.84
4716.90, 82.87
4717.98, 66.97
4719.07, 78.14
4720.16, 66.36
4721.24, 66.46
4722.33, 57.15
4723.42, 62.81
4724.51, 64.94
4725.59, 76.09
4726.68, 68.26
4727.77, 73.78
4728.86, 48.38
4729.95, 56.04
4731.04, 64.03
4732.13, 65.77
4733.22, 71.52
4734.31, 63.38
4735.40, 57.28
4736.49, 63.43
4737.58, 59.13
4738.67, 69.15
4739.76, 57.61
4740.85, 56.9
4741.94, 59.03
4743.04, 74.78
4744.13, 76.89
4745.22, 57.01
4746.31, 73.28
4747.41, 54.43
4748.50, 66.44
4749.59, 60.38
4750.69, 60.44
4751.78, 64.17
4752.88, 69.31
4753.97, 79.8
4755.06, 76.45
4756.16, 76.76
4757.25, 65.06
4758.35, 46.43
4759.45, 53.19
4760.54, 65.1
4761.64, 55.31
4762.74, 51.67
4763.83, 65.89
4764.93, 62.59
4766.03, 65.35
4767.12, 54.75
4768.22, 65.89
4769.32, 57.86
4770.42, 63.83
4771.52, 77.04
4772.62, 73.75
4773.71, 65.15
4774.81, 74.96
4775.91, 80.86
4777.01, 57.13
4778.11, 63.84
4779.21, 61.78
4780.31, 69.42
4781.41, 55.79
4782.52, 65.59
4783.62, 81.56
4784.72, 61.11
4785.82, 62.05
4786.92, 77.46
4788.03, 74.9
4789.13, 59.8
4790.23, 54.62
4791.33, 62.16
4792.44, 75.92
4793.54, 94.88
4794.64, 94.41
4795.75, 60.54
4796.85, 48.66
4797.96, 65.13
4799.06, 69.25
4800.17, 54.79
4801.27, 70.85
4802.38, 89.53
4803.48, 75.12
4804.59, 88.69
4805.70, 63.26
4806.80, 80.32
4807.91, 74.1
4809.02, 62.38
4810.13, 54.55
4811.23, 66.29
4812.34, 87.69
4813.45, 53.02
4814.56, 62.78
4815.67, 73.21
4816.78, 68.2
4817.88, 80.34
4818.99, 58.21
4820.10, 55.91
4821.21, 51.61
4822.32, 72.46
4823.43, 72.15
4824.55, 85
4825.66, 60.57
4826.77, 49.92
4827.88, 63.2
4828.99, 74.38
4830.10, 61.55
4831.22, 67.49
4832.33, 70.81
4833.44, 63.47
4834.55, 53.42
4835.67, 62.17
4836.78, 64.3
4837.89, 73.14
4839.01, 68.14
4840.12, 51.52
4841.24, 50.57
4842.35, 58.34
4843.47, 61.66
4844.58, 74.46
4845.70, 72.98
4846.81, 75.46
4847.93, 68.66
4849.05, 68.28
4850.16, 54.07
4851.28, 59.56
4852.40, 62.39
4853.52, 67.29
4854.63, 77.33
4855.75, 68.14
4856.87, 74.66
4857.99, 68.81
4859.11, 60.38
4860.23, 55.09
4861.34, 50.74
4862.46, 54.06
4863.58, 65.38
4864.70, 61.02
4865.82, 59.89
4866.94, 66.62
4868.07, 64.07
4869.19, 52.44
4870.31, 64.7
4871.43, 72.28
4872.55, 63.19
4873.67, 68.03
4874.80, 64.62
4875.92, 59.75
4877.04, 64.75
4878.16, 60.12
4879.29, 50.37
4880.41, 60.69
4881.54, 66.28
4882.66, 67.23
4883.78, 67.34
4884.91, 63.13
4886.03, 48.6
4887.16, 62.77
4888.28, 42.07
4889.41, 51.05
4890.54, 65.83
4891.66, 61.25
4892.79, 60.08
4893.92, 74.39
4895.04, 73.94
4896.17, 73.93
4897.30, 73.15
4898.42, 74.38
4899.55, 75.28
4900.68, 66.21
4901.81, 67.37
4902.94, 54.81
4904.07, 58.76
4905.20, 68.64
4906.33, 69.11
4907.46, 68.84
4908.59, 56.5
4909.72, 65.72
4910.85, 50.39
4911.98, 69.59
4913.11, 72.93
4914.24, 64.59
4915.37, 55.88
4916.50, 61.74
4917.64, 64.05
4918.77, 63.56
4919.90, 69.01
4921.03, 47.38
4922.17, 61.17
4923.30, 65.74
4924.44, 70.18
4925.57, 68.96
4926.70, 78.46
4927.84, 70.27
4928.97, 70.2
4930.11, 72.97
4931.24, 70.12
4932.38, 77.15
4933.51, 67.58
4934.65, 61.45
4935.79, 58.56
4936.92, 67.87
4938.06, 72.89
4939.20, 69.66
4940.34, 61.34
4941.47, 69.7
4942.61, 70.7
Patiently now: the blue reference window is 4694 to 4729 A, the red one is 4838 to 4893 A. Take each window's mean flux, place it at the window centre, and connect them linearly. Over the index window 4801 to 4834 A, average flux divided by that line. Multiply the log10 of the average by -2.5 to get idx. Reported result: -0.09 mag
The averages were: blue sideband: 64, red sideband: 62.5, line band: 68.5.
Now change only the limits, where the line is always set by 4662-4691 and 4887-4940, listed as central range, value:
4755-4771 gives 0.032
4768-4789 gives -0.073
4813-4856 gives -0.012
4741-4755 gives -0.060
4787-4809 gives -0.123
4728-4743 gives 0.018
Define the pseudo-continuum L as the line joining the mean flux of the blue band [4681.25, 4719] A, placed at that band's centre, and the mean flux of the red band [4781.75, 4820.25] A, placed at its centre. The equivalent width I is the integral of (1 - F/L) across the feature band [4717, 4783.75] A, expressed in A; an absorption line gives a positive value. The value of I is 1.79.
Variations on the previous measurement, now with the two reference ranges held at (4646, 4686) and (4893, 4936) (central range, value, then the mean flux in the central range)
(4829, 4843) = 0.5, 62.5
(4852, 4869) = 0.5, 63.5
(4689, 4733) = -1.0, 64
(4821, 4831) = -0.2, 66.1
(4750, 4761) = -0.4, 65.6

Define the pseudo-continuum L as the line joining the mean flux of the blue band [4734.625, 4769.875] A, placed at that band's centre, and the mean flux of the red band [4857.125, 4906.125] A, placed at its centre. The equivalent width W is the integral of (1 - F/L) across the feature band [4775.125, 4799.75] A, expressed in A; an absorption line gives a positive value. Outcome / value -1.9 A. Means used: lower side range 63.2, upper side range 63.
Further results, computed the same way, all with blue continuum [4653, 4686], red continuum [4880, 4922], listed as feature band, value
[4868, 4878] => 0.0 A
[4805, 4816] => -0.9 A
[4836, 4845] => 0.1 A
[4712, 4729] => -1.6 A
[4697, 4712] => 0.1 A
